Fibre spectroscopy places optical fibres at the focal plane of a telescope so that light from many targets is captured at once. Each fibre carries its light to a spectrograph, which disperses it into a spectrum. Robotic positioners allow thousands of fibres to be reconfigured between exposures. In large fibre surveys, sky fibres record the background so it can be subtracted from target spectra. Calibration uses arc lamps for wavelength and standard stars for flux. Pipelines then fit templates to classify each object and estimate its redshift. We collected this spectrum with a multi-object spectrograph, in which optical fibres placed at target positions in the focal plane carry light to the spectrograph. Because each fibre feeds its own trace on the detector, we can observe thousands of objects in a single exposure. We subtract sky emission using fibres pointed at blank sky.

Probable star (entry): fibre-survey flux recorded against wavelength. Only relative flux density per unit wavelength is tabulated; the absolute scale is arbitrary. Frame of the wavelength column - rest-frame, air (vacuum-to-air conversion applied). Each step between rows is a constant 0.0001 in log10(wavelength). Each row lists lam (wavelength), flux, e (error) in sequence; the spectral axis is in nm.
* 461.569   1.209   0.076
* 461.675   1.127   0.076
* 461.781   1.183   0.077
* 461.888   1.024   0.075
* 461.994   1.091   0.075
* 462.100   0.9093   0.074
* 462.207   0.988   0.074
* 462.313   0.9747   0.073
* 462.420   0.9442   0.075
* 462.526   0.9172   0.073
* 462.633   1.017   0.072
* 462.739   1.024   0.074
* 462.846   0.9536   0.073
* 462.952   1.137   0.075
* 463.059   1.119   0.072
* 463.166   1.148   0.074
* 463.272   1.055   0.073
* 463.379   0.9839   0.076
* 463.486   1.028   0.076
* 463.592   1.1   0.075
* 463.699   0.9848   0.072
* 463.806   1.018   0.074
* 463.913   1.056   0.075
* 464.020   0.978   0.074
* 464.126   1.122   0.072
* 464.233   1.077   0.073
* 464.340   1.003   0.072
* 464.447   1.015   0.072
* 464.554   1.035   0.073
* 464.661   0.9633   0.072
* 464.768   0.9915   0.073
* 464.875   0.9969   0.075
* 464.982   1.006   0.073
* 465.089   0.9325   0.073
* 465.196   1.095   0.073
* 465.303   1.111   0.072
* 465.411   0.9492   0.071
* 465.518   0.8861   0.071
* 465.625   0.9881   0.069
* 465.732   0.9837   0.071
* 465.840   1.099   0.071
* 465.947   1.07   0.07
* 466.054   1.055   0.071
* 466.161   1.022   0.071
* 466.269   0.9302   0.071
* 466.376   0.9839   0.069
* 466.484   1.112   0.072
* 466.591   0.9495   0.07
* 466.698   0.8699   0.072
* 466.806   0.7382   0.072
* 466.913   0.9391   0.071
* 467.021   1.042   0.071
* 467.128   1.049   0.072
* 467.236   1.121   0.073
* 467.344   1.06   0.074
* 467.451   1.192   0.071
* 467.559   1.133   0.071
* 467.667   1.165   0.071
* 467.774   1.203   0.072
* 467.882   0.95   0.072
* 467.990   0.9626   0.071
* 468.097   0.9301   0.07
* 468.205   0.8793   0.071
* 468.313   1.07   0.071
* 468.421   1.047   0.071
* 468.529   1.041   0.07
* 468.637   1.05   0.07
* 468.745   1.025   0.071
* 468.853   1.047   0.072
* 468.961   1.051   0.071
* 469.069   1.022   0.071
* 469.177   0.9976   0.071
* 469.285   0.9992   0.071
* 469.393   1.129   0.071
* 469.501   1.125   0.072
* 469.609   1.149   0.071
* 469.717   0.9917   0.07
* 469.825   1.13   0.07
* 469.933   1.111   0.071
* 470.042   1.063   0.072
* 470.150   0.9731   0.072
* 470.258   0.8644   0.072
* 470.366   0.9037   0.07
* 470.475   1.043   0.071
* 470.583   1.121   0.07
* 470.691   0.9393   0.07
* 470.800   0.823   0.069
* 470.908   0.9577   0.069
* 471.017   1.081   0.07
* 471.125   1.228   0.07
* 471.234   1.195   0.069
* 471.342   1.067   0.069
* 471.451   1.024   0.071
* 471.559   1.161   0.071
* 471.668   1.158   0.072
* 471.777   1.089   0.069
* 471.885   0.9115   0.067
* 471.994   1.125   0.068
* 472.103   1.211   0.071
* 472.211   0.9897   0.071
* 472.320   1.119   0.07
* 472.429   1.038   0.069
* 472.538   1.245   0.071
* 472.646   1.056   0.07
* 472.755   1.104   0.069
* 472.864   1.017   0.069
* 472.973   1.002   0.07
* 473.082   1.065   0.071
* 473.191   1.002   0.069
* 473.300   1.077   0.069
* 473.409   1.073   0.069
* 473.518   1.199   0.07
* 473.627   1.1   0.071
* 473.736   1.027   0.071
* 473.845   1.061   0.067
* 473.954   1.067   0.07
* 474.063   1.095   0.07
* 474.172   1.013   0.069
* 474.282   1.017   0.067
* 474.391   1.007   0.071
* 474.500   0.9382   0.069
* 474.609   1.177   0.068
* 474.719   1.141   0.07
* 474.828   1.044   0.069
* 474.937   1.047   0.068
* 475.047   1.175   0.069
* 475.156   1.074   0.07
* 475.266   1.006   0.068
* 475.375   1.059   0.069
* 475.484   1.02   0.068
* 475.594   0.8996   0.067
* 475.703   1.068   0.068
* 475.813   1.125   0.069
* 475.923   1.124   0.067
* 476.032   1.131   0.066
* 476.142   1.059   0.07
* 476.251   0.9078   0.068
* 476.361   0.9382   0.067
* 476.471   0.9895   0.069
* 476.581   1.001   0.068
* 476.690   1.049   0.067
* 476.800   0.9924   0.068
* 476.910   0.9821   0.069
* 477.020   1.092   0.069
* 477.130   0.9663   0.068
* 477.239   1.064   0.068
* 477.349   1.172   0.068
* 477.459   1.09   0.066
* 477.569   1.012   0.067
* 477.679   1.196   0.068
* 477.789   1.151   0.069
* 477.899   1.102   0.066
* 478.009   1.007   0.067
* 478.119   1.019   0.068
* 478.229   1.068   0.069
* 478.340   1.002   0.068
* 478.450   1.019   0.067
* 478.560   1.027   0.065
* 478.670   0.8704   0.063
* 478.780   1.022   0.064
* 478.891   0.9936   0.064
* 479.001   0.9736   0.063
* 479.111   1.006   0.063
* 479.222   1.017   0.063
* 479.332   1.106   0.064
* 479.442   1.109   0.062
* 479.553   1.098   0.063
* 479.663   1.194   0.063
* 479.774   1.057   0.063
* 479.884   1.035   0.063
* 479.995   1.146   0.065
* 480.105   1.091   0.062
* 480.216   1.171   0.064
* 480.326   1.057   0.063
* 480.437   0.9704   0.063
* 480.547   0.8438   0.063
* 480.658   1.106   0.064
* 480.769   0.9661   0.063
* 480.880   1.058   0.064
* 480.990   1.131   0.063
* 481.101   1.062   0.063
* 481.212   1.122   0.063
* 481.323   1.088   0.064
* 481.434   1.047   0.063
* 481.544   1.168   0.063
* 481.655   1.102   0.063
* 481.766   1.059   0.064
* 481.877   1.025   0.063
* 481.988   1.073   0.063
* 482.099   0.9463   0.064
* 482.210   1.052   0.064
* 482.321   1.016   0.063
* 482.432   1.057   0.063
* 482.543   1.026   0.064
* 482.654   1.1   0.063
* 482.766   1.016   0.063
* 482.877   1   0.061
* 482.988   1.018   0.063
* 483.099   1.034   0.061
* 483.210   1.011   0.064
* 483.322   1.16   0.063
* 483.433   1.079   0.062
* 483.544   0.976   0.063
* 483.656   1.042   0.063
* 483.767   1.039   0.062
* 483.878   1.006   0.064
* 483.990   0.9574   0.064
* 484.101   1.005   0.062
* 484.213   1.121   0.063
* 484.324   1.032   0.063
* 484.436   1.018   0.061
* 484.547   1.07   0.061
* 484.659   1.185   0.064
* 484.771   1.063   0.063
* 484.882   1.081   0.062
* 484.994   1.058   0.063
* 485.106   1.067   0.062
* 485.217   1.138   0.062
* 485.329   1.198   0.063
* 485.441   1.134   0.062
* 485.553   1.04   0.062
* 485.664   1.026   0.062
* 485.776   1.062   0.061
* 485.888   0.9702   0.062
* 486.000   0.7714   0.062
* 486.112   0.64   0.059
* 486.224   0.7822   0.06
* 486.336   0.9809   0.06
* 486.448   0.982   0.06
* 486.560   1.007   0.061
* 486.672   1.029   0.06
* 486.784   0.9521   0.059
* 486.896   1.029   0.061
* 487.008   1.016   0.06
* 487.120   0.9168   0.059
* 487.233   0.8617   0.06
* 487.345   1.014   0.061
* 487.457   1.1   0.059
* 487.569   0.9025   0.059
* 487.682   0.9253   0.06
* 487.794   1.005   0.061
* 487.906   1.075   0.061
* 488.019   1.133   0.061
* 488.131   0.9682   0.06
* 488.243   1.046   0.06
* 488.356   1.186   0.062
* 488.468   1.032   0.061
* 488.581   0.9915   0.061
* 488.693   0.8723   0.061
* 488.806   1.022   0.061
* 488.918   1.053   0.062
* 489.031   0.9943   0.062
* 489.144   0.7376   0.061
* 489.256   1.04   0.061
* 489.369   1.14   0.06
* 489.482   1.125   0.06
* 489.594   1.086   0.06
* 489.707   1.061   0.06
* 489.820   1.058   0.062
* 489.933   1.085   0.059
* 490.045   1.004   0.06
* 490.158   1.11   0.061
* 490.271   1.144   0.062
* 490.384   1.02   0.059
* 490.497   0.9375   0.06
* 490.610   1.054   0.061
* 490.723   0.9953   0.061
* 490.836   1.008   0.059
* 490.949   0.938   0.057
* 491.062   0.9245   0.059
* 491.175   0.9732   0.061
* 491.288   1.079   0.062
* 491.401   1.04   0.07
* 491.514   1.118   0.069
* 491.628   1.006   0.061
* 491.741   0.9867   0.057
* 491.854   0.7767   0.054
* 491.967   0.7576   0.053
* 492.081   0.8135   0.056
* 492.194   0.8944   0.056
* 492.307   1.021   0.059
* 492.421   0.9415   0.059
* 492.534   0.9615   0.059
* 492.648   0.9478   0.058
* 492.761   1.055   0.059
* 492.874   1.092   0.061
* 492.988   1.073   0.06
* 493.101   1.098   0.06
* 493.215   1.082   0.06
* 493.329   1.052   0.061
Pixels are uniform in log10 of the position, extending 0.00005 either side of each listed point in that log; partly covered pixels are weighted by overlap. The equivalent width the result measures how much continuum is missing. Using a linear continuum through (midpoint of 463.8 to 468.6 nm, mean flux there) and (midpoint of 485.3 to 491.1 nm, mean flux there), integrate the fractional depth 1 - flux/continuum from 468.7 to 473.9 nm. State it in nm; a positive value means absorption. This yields -0.23 nm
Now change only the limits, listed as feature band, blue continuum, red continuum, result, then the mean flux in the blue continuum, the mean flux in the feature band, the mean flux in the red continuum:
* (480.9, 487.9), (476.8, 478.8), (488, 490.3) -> 0.11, 1.05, 1.03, 1.04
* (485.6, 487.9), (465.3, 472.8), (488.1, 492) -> 0.15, 1.04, 0.952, 1.01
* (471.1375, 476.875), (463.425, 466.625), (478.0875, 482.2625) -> -0.15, 1.02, 1.06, 1.05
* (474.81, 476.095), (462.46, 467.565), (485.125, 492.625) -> -0.07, 1.02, 1.06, 0.995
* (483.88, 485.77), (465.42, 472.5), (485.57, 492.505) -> -0.14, 1.04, 1.07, 0.988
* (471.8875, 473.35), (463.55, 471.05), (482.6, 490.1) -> -0.08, 1.02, 1.07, 1.02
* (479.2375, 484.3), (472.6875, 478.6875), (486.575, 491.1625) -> -0.11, 1.05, 1.06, 1.01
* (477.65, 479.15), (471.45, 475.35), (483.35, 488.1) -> 0.03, 1.07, 1.03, 1.01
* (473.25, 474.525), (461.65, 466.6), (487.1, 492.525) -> -0.06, 1.02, 1.06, 1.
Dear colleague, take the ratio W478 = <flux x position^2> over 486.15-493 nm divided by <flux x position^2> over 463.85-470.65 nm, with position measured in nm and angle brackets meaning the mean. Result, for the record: 1.07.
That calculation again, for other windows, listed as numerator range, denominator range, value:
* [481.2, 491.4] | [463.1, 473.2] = 1.07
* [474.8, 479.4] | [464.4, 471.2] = 1.06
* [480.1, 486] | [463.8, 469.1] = 1.11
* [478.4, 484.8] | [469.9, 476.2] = 1.03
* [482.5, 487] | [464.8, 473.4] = 1.05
